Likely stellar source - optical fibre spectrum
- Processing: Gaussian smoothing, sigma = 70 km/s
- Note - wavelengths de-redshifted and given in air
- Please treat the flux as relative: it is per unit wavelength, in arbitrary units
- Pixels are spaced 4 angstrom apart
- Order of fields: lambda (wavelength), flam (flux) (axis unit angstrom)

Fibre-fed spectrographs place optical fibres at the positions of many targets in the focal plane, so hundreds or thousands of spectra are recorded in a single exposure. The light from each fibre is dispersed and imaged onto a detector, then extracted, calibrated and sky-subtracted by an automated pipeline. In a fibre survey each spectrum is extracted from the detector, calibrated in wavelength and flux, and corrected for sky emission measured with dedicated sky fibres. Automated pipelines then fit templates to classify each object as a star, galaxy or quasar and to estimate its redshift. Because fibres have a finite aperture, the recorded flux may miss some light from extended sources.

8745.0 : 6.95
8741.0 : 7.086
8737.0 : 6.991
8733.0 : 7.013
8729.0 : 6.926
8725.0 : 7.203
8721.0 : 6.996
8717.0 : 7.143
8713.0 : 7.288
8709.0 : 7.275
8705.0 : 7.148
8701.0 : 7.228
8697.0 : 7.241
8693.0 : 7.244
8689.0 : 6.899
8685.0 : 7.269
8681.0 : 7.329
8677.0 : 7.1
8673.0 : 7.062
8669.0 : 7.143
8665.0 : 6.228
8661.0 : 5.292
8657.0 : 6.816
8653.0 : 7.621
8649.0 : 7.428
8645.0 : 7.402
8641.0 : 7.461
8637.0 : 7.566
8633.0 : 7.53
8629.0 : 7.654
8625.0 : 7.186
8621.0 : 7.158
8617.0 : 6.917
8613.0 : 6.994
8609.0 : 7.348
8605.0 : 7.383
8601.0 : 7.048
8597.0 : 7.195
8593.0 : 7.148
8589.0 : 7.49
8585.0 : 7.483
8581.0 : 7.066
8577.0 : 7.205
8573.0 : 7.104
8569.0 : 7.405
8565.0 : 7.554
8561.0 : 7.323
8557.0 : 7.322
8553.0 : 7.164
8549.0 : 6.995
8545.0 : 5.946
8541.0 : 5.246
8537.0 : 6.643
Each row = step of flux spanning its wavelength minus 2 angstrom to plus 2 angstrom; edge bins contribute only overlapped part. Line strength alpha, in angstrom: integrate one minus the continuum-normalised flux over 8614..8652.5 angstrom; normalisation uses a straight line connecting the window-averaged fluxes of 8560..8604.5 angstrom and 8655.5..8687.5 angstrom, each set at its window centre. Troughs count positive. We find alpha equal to -2.07 angstrom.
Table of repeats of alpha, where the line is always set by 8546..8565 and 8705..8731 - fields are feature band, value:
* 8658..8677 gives 1.7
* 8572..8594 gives -0.3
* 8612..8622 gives 0.2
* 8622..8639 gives -0.7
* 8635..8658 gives -0.8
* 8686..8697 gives 0.0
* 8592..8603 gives 0.1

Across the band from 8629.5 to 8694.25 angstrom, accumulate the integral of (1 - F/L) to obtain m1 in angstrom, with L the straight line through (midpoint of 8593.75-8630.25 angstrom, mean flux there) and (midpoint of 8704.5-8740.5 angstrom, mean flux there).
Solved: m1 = 0.5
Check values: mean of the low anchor 7.2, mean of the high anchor 7.11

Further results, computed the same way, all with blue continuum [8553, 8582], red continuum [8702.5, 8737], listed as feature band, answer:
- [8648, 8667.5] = 1.45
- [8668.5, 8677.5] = 0.09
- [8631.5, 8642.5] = -0.48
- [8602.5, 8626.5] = 0.23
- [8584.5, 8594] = -0.16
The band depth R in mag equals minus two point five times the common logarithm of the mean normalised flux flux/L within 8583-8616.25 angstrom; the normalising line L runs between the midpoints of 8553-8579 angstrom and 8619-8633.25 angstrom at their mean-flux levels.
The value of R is 0.01 mag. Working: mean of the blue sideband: 7.31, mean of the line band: 7.25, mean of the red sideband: 7.36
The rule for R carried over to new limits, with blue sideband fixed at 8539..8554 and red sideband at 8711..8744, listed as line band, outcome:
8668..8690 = -0.04 mag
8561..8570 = -0.17 mag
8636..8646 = -0.12 mag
